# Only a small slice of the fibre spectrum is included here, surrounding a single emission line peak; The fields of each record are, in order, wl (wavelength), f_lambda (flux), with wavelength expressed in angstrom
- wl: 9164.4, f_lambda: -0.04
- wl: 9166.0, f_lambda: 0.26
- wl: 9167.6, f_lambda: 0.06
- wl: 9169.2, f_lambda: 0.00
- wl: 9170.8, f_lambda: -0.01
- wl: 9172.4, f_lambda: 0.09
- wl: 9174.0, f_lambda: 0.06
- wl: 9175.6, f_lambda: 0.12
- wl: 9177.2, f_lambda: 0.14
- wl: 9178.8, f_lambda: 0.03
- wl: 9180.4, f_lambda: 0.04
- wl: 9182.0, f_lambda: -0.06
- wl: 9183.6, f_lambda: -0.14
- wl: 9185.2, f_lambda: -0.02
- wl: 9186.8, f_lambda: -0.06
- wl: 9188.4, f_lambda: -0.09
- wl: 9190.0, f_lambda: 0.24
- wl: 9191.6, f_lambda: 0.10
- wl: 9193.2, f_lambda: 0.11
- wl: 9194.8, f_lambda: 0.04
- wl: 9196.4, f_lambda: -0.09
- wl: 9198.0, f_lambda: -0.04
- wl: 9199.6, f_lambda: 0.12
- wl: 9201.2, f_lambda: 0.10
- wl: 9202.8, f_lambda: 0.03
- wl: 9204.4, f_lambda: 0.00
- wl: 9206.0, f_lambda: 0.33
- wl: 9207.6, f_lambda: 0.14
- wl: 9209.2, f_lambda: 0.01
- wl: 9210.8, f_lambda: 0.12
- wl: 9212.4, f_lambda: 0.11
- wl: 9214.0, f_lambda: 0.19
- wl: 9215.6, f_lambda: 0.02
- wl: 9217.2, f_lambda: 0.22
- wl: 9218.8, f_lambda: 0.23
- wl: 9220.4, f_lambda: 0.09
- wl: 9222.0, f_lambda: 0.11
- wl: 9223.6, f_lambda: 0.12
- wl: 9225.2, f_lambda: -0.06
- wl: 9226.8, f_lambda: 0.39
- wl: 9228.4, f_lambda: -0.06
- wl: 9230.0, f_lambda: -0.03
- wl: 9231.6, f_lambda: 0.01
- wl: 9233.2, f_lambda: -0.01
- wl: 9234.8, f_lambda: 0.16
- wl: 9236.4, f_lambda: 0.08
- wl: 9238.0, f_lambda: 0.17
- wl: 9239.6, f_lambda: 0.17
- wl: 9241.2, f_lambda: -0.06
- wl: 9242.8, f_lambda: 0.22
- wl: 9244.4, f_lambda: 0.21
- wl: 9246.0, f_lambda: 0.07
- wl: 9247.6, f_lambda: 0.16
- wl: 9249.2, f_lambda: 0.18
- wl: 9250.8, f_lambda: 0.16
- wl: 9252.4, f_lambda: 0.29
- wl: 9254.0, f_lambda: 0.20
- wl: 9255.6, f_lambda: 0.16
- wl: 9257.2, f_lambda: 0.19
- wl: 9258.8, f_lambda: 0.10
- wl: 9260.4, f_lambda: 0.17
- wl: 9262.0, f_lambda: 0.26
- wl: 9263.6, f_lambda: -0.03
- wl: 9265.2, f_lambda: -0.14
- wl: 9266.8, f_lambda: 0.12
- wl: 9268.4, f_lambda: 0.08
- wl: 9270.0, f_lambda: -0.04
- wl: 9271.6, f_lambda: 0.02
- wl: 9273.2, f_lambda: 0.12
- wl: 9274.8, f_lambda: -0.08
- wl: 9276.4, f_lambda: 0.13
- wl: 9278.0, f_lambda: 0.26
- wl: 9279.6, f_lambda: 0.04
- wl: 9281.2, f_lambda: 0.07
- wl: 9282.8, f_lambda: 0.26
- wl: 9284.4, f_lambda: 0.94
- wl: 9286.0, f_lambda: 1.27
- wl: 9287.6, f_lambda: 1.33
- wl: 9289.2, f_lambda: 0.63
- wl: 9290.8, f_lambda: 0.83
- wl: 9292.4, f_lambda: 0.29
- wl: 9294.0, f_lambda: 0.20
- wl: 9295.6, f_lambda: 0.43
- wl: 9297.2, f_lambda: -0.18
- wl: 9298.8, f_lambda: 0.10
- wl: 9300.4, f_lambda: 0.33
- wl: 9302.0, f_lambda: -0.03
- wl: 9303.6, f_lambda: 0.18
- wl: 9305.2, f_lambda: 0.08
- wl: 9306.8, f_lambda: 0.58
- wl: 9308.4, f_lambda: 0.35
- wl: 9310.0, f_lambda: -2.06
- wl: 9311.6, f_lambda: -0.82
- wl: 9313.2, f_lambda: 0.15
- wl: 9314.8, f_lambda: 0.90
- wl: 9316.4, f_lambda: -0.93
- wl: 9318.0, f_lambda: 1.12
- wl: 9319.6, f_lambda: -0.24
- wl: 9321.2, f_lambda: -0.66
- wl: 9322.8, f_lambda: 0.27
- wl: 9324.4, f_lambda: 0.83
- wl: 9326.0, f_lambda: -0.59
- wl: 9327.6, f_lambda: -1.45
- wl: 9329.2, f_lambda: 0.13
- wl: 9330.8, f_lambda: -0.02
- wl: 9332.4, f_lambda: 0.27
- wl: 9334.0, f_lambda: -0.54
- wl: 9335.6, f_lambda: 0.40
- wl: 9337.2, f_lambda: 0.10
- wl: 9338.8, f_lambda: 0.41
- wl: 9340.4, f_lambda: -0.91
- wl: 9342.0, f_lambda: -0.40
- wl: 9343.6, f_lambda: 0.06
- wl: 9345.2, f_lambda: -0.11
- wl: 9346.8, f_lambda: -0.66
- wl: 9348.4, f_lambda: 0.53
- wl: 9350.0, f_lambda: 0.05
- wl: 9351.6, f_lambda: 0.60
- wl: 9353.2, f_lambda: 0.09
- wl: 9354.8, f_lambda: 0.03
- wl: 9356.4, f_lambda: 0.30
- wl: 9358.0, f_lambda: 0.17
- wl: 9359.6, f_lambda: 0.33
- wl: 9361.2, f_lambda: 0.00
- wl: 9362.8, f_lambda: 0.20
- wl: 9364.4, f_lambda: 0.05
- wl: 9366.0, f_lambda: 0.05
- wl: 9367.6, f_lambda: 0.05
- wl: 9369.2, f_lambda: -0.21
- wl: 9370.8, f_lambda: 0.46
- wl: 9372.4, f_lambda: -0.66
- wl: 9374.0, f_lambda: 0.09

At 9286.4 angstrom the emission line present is H-beta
